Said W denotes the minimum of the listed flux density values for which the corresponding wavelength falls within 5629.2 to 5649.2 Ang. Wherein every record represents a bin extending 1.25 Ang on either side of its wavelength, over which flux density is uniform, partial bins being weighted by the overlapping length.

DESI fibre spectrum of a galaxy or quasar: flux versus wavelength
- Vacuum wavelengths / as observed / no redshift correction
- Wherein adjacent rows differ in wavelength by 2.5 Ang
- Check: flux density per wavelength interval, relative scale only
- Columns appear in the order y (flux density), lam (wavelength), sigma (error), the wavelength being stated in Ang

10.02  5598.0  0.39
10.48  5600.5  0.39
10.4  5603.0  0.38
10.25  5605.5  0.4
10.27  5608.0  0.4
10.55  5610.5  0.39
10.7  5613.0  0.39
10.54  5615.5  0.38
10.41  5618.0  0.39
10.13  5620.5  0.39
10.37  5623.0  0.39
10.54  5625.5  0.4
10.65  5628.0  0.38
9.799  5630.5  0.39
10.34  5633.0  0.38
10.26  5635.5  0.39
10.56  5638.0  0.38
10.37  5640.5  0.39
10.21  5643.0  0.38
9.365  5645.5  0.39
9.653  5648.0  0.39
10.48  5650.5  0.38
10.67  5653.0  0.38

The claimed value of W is 9.365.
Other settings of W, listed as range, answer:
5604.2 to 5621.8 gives 10.13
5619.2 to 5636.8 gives 9.799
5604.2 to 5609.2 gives 10.25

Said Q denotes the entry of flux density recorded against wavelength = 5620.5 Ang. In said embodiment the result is 10.13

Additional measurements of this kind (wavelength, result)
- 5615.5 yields 10.54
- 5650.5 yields 10.48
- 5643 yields 10.21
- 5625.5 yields 10.54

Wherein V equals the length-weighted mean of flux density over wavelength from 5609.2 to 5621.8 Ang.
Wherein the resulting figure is 10.5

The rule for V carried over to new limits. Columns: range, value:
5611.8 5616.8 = 10.6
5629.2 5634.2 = 10.1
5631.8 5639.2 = 10.4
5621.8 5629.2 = 10.5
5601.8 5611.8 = 10.4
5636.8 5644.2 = 10.4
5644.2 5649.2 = 9.51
